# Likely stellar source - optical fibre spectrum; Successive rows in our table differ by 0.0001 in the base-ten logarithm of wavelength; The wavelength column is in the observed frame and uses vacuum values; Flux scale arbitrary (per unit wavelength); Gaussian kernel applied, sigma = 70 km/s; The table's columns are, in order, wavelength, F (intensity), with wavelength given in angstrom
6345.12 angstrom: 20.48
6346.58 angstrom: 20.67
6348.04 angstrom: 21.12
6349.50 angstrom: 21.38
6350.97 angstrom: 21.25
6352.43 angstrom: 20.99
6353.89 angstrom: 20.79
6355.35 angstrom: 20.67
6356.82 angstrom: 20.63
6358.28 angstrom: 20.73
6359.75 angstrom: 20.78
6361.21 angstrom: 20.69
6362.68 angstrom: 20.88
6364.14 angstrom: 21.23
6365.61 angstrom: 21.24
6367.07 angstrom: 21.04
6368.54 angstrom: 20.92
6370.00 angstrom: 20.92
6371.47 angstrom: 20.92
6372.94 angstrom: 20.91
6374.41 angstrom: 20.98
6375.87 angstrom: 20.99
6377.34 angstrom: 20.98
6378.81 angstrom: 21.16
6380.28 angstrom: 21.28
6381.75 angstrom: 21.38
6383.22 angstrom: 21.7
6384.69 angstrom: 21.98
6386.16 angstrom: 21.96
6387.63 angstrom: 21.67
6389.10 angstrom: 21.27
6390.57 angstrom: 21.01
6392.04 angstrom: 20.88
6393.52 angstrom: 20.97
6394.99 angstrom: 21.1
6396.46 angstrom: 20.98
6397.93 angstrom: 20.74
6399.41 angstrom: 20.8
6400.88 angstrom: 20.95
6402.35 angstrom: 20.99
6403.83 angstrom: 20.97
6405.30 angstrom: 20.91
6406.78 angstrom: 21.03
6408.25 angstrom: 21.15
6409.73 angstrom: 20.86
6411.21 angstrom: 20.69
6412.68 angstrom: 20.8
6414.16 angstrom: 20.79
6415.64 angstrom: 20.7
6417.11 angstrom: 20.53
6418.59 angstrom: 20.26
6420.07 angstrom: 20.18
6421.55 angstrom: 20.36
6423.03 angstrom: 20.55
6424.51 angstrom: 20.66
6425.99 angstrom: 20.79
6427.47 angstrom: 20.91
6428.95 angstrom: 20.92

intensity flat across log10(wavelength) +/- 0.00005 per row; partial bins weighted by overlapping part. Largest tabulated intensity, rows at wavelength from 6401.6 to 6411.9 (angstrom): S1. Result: 21.15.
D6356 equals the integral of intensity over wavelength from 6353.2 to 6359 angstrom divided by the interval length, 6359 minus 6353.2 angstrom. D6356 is 20.7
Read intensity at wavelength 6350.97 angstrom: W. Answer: 21.25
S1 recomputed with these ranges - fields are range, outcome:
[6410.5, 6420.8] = 20.8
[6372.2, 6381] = 21.28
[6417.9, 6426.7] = 20.79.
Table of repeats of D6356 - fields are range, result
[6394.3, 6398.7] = 20.9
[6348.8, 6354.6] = 21.1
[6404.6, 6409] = 21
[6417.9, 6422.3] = 20.2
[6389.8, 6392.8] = 20.9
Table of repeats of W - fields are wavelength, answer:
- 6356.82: 20.63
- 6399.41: 20.8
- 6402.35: 20.99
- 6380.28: 21.28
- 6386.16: 21.96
